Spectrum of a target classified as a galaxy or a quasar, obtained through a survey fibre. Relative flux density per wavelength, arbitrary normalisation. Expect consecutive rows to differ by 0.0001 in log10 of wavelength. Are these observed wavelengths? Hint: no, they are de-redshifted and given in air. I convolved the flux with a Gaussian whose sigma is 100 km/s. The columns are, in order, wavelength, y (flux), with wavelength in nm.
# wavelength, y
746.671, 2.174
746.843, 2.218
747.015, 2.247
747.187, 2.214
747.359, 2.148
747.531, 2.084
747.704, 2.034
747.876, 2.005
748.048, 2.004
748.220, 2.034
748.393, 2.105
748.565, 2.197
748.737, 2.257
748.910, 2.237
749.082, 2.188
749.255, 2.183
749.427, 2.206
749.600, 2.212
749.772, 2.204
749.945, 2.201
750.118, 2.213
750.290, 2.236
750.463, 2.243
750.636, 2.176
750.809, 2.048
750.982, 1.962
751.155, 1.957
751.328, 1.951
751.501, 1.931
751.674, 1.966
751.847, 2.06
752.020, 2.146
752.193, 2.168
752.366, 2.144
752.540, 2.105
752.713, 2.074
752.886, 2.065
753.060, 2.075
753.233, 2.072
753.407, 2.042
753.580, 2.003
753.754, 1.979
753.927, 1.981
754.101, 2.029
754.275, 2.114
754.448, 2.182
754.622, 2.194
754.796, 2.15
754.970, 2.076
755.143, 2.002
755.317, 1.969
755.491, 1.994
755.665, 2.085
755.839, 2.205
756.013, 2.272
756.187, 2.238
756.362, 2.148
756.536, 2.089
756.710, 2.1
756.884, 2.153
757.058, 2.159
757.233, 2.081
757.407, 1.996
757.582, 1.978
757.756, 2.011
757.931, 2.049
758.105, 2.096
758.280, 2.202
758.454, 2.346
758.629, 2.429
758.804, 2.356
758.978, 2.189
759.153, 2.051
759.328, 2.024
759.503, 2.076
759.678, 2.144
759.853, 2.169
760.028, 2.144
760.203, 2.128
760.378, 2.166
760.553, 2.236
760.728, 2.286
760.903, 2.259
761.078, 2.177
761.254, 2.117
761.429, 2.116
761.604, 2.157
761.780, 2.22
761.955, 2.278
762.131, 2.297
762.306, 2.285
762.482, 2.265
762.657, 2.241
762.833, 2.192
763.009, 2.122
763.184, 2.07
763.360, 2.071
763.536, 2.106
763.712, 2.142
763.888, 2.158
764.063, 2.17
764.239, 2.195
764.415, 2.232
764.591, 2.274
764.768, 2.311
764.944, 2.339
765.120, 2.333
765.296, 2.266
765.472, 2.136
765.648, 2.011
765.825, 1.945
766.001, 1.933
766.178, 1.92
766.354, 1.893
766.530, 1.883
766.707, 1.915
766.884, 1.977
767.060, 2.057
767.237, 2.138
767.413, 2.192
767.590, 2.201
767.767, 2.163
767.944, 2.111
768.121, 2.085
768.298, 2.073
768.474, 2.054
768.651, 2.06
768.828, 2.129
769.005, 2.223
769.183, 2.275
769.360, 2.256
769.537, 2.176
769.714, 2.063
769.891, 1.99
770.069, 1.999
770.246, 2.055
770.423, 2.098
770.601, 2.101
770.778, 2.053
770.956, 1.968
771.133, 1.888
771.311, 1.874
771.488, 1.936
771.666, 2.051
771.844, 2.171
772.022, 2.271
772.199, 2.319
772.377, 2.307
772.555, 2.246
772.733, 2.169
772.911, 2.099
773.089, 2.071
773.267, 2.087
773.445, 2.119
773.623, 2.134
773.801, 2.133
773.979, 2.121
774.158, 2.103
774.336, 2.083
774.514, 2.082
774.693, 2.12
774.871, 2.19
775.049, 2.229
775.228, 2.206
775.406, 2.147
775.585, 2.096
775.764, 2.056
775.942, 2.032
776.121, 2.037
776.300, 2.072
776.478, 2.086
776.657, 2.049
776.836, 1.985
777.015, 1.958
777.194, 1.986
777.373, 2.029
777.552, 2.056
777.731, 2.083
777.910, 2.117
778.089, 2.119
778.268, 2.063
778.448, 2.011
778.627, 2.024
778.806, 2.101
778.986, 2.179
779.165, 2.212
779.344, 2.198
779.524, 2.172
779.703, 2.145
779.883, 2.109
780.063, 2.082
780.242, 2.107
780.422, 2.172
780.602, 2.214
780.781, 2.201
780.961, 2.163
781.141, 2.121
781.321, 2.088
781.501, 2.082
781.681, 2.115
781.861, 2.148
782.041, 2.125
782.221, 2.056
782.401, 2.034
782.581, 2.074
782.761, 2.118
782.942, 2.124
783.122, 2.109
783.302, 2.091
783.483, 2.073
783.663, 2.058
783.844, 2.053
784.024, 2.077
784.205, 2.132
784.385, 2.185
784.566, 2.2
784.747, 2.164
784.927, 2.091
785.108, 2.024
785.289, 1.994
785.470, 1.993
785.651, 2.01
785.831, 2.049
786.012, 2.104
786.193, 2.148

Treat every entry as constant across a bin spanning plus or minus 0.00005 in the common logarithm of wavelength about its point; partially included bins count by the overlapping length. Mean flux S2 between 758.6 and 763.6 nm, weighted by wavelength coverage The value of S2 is 2.18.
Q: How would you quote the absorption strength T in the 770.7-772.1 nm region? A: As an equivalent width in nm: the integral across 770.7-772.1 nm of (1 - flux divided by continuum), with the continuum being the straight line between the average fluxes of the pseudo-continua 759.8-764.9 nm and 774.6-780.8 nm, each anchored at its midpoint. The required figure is 0.08 nm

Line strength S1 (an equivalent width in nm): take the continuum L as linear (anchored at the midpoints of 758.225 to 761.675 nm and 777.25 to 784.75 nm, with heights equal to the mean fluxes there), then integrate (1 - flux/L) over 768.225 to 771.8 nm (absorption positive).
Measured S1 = 0.14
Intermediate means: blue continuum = 2.19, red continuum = 2.11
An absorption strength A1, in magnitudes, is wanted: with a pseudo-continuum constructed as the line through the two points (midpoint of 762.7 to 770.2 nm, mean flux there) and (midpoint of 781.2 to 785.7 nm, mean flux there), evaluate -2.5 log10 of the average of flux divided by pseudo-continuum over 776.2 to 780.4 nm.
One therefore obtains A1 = 0.006 mag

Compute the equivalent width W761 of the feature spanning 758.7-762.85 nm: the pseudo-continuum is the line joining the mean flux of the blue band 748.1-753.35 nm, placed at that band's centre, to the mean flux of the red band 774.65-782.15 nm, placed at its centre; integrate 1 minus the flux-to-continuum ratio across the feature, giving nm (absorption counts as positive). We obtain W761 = -0.15 nm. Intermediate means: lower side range 2.12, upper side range 2.11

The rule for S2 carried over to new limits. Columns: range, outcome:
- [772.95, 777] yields 2.1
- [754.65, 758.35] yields 2.1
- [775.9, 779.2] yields 2.06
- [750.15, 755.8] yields 2.07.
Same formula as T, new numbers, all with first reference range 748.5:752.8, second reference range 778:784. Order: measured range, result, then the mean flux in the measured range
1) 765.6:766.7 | 0.10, 1.93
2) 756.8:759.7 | -0.02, 2.14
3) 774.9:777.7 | 0.06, 2.07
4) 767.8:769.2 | 0.00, 2.12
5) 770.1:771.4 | 0.07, 2.01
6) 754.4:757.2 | 0.00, 2.12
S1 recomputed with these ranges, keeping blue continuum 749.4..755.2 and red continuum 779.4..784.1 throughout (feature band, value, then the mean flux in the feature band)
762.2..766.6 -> -0.09 nm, 2.14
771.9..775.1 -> -0.08 nm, 2.16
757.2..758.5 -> 0.01 nm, 2.09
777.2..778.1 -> 0.02 nm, 2.07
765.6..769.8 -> 0.06 nm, 2.07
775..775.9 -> -0.01 nm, 2.14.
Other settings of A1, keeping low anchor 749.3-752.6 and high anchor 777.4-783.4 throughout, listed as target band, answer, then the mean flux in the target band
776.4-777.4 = 0.05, 2.01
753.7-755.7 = 0.03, 2.06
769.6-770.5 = 0.04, 2.05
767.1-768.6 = 0.00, 2.12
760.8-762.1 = -0.04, 2.19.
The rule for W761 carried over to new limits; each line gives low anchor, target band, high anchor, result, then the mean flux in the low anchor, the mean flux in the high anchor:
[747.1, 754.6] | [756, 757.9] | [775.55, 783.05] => 0.00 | 2.1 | 2.1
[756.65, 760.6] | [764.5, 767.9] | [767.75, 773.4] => 0.03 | 2.14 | 2.11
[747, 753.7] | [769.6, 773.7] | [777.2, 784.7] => 0.04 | 2.11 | 2.11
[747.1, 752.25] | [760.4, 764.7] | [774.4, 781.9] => -0.17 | 2.12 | 2.11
